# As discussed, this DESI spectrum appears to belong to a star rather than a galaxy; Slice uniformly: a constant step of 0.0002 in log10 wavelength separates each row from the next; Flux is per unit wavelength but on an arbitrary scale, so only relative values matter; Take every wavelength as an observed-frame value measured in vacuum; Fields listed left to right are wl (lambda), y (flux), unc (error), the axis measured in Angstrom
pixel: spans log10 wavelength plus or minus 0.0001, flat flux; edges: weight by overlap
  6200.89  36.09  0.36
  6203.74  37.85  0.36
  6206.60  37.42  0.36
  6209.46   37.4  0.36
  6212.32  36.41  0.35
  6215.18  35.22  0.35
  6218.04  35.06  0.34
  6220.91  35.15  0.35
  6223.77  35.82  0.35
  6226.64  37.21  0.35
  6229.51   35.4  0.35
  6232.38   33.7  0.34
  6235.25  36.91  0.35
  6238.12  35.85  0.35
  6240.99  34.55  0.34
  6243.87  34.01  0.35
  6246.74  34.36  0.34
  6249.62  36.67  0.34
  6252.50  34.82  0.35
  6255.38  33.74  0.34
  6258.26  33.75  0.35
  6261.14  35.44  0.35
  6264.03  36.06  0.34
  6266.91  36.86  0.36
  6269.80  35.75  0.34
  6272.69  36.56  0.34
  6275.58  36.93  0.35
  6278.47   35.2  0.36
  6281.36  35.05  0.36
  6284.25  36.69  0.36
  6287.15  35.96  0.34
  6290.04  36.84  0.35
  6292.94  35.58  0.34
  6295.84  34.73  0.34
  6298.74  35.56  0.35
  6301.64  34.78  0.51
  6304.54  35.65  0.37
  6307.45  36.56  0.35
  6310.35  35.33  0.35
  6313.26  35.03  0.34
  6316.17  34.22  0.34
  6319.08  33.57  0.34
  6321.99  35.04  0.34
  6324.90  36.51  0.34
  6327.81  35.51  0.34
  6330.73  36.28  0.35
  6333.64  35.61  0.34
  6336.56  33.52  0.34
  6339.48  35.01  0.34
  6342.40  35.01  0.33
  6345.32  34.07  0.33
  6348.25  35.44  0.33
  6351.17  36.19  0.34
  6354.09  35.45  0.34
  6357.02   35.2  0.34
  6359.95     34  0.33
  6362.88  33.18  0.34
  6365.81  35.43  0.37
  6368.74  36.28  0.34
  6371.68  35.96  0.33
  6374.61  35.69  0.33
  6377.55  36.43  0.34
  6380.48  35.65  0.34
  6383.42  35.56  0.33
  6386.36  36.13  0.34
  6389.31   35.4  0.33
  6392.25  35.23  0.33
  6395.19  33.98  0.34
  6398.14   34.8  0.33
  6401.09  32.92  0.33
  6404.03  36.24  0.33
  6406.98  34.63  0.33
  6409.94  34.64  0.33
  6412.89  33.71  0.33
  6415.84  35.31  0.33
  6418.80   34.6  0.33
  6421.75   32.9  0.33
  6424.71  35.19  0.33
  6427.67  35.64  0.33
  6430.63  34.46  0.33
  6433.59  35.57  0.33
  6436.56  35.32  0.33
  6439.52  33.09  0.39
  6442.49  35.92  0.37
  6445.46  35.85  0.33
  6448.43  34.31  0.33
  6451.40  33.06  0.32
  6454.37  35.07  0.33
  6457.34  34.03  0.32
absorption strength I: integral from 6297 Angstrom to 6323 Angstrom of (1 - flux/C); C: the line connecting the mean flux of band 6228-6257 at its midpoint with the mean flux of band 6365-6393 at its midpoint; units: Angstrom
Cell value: 0.2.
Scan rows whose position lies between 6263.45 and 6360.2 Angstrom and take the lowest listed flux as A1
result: 33.52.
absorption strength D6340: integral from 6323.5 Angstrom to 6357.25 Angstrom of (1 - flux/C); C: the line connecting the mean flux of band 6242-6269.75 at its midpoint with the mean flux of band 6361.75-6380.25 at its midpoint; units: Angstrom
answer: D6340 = 0.1 Angstrom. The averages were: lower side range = 35.1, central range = 35.3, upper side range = 35.6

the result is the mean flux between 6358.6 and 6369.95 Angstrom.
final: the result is 34.7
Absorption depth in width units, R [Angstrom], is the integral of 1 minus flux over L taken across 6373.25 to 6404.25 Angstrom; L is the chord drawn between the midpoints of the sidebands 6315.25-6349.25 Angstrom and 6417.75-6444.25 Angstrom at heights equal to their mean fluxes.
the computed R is -0.34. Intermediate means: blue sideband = 35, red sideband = 34.8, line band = 35.2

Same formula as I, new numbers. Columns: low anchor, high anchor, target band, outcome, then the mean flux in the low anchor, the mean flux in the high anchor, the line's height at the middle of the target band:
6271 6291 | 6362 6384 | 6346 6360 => 0.16 Angstrom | 36.2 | 35.6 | 35.7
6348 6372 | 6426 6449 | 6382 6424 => 0.46 Angstrom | 35.2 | 35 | 35.1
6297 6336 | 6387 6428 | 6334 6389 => -0.41 Angstrom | 35.3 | 34.7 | 35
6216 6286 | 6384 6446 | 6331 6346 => 0.14 Angstrom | 35.5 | 34.8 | 35.1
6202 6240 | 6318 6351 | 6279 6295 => -0.18 Angstrom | 36.1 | 35.1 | 35.5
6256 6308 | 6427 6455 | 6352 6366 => 0.25 Angstrom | 35.7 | 34.8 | 35.3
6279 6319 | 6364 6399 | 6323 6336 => -0.11 Angstrom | 35.5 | 35.5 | 35.5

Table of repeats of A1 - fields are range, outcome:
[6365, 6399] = 33.98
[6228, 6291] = 33.7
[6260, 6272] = 35.44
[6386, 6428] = 32.9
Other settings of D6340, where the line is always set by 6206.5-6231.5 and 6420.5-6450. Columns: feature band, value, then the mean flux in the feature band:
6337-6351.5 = 0.2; 34.9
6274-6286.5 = -0.1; 36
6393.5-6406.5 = 0.2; 34.5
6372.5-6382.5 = -0.2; 35.9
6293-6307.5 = 0.1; 35.4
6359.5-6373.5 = 0.1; 35.1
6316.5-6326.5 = 0.1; 35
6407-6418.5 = 0.1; 34.5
